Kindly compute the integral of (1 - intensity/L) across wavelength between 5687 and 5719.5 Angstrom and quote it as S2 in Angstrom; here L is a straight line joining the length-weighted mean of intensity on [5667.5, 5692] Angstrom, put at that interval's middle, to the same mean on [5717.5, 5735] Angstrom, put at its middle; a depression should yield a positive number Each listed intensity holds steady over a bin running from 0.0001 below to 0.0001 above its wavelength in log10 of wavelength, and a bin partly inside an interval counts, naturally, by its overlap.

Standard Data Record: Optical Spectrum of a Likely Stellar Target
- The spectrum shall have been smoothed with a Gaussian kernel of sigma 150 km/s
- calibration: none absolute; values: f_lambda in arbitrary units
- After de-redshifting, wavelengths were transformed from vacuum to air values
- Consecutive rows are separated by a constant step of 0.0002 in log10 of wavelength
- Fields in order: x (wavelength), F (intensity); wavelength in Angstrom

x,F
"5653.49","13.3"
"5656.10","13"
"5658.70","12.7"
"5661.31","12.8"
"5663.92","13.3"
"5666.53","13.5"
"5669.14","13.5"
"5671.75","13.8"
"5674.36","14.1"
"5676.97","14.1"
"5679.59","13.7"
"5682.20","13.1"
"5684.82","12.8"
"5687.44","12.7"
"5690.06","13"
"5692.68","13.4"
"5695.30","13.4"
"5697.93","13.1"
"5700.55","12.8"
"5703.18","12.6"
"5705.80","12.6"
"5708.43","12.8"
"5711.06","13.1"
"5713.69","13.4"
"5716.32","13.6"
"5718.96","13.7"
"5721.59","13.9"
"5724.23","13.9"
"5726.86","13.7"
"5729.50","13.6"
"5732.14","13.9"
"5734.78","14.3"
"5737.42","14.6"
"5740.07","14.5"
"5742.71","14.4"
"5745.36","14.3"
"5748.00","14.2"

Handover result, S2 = 1.29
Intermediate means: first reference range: 13.4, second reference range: 13.8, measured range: 13.1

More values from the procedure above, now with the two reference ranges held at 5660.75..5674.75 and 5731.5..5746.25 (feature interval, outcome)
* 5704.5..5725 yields 1.02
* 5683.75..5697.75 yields 0.72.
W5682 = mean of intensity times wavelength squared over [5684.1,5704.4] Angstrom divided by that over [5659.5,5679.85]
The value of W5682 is 0.96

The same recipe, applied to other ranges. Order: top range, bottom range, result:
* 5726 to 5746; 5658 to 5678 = 1.08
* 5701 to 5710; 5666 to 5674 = 0.94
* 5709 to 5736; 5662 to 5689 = 1.03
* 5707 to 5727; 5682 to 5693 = 1.05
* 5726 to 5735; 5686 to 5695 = 1.07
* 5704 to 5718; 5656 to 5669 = 1.02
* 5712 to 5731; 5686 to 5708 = 1.07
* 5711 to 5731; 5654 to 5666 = 1.07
